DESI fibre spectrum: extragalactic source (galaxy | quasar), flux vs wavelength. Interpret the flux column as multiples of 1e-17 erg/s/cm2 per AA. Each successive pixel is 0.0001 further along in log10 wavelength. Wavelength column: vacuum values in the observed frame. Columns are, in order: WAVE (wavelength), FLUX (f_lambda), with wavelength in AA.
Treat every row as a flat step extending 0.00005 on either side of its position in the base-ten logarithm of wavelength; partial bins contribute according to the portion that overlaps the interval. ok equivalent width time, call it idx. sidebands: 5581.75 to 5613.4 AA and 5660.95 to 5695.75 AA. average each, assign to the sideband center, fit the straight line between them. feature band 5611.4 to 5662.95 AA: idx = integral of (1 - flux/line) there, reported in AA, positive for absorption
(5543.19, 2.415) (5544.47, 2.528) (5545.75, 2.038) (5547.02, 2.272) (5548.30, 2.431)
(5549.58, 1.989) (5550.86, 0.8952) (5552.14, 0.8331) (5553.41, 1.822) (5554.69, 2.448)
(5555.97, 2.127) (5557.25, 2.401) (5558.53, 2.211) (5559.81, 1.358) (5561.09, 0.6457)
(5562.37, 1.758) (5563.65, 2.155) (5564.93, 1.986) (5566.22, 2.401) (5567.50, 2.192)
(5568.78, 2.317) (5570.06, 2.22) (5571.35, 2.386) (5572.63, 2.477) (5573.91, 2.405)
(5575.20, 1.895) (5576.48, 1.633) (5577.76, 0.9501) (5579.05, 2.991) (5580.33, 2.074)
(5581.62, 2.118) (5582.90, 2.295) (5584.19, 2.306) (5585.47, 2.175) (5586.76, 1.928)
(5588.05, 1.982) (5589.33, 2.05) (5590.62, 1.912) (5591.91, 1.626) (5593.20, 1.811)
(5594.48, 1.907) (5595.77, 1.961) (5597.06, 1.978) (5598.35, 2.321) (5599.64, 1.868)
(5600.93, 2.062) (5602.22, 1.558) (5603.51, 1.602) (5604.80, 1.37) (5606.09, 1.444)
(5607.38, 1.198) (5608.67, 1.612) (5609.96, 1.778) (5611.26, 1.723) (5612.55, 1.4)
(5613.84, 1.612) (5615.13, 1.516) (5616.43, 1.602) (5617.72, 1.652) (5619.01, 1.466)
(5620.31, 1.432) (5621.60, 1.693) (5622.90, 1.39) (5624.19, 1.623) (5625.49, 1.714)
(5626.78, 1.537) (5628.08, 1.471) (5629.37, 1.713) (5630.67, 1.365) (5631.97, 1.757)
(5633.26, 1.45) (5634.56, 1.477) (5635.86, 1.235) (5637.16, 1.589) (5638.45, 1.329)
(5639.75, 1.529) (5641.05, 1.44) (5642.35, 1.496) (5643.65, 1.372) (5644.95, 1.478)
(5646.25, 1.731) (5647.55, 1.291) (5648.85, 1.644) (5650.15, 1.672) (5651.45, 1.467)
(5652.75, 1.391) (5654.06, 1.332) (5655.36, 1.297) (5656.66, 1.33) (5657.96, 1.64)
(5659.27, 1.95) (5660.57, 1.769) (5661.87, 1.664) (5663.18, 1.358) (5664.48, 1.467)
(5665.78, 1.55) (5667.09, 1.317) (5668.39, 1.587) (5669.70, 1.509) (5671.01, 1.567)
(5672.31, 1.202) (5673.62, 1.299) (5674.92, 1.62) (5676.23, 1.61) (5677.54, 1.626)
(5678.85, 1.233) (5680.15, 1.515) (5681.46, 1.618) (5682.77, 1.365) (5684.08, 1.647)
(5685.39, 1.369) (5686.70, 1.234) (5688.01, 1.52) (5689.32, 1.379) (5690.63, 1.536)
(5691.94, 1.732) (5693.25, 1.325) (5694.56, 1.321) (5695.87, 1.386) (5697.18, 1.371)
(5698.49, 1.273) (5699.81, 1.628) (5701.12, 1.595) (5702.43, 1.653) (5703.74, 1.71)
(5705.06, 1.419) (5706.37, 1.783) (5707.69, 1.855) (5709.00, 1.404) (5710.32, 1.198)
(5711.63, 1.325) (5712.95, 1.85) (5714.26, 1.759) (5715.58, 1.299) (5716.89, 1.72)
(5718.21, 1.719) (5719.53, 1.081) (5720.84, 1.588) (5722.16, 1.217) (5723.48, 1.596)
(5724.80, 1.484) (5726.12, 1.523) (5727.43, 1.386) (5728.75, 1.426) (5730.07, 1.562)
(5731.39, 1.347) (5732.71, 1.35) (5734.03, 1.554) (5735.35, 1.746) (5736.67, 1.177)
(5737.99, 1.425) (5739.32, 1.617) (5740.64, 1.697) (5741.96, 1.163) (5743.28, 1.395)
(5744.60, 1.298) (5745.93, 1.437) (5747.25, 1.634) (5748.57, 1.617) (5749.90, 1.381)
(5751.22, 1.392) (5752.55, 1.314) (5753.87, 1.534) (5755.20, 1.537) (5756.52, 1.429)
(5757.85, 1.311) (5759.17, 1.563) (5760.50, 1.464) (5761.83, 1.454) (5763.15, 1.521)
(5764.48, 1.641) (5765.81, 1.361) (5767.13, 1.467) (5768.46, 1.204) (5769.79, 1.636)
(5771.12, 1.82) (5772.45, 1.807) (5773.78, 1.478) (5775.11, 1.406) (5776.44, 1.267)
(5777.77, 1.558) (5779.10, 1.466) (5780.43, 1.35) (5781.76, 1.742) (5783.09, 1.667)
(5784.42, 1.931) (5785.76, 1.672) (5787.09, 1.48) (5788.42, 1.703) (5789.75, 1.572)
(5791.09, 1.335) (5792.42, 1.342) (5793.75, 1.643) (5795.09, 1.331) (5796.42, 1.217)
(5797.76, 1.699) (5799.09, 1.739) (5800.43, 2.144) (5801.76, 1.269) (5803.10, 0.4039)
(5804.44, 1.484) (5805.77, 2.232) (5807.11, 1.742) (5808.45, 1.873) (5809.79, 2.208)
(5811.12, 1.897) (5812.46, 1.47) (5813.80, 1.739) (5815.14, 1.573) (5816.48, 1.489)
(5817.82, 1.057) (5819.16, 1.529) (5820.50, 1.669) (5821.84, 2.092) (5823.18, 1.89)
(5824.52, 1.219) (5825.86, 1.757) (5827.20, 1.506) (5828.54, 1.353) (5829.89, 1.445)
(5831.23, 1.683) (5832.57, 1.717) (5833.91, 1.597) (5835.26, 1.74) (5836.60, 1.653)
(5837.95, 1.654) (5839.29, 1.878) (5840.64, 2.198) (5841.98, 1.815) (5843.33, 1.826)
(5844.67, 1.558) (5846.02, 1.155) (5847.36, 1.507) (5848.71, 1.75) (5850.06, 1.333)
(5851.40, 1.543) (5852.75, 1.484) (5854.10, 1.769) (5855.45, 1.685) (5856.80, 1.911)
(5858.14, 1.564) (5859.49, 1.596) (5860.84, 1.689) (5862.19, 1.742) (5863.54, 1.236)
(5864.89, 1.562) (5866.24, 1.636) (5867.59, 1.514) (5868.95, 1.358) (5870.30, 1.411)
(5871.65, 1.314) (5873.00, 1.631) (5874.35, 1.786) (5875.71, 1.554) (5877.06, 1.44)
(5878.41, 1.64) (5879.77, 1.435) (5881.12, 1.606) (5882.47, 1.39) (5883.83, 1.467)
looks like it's 3.9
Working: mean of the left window 1.83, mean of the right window 1.47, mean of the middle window 1.53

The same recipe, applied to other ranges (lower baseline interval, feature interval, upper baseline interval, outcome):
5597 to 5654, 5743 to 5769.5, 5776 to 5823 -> 2.24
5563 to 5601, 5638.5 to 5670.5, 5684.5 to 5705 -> 3.35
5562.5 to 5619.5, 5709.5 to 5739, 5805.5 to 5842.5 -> 5.21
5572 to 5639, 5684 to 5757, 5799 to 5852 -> 9.07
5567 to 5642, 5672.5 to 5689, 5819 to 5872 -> 2.51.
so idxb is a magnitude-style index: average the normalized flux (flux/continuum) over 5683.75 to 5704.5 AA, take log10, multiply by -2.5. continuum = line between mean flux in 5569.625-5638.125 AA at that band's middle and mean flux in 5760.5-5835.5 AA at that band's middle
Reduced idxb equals 0.14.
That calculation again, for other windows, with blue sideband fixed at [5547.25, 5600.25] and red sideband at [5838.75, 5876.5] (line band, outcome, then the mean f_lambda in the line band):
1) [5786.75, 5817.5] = 0.06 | 1.59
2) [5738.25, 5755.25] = 0.20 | 1.46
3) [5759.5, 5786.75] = 0.12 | 1.54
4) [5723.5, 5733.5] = 0.22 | 1.45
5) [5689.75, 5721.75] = 0.19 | 1.52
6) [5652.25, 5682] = 0.23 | 1.5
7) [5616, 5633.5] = 0.22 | 1.56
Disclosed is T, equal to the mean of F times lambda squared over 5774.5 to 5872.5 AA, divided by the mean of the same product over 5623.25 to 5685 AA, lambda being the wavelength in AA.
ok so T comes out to 1.12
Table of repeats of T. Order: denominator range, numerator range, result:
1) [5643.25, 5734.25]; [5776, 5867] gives 1.13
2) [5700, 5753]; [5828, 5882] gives 1.12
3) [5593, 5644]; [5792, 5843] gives 1.09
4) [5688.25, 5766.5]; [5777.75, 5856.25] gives 1.12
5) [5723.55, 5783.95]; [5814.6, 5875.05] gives 1.11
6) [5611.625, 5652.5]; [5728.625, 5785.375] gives 1.03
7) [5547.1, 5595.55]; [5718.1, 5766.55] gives 0.78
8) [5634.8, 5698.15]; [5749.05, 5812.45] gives 1.09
